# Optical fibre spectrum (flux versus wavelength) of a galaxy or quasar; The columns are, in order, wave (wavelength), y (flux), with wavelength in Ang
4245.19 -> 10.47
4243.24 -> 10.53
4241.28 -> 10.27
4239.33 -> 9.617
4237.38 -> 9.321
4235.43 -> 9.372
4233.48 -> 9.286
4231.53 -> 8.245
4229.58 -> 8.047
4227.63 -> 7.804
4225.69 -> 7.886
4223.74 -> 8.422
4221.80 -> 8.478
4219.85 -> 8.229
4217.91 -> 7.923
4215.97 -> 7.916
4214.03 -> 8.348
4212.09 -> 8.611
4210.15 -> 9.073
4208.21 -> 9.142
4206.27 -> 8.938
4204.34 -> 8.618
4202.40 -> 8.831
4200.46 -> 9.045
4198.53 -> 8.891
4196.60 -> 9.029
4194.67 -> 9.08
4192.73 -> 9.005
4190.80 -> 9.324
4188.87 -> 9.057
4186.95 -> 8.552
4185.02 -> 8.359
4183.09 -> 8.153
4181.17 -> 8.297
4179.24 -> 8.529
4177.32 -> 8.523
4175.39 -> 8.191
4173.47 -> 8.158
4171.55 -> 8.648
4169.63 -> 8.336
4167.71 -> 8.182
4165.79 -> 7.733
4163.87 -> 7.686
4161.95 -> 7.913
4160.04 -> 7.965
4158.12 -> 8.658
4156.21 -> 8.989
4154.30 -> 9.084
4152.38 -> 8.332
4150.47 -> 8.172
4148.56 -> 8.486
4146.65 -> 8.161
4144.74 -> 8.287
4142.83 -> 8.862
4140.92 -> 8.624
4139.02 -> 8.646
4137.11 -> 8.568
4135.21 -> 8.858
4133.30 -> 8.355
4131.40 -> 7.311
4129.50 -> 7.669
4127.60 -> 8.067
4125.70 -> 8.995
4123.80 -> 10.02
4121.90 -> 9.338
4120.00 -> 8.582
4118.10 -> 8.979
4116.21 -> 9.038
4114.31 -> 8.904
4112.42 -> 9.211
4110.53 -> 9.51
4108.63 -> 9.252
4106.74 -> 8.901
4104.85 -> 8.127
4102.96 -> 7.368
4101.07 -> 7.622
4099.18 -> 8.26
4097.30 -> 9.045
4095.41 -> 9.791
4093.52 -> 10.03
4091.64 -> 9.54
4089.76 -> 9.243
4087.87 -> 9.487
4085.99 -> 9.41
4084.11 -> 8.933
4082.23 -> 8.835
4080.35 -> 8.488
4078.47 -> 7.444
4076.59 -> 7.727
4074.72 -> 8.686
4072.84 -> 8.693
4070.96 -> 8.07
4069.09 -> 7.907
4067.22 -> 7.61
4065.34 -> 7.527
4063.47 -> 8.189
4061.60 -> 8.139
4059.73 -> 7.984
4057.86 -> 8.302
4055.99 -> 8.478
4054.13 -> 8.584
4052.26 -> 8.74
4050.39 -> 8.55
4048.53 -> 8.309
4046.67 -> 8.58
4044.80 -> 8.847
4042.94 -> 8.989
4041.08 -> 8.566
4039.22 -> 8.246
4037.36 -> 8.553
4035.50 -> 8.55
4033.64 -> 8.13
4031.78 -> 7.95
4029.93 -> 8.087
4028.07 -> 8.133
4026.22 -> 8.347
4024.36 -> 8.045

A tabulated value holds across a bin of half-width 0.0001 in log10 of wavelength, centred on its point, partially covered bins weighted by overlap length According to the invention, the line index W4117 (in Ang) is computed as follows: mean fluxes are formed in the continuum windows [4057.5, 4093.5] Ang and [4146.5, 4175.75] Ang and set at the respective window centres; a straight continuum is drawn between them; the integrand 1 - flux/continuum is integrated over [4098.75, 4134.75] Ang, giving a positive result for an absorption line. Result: -0.96 Ang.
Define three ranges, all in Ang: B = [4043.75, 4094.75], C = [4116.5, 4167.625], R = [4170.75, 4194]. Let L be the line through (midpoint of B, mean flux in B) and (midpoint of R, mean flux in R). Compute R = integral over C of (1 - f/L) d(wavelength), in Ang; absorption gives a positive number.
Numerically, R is 0.5 Ang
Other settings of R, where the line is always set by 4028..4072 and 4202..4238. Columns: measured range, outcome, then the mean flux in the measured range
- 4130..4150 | 0.08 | 8.39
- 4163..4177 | 0.52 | 8.15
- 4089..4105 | -0.85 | 8.81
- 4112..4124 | -1.01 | 9.1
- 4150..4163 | 0.00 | 8.45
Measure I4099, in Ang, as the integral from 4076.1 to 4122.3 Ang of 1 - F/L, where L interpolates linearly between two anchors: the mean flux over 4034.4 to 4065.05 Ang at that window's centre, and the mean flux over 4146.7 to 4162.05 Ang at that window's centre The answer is -2.1 Ang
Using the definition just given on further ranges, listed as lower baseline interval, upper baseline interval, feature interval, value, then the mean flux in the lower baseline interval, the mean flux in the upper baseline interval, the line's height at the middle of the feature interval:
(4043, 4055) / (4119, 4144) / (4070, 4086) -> 0.4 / 8.63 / 8.6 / 8.62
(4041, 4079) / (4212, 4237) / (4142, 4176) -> 0.0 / 8.28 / 8.37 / 8.33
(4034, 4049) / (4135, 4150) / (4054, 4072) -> 1.1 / 8.57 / 8.54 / 8.56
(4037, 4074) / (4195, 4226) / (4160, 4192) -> 0.8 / 8.34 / 8.61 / 8.55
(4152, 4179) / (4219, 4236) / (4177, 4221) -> -1.7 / 8.32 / 8.4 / 8.36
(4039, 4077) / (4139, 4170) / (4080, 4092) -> -1.2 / 8.33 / 8.35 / 8.34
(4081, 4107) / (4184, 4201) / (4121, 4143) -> 0.8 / 8.89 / 8.92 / 8.91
